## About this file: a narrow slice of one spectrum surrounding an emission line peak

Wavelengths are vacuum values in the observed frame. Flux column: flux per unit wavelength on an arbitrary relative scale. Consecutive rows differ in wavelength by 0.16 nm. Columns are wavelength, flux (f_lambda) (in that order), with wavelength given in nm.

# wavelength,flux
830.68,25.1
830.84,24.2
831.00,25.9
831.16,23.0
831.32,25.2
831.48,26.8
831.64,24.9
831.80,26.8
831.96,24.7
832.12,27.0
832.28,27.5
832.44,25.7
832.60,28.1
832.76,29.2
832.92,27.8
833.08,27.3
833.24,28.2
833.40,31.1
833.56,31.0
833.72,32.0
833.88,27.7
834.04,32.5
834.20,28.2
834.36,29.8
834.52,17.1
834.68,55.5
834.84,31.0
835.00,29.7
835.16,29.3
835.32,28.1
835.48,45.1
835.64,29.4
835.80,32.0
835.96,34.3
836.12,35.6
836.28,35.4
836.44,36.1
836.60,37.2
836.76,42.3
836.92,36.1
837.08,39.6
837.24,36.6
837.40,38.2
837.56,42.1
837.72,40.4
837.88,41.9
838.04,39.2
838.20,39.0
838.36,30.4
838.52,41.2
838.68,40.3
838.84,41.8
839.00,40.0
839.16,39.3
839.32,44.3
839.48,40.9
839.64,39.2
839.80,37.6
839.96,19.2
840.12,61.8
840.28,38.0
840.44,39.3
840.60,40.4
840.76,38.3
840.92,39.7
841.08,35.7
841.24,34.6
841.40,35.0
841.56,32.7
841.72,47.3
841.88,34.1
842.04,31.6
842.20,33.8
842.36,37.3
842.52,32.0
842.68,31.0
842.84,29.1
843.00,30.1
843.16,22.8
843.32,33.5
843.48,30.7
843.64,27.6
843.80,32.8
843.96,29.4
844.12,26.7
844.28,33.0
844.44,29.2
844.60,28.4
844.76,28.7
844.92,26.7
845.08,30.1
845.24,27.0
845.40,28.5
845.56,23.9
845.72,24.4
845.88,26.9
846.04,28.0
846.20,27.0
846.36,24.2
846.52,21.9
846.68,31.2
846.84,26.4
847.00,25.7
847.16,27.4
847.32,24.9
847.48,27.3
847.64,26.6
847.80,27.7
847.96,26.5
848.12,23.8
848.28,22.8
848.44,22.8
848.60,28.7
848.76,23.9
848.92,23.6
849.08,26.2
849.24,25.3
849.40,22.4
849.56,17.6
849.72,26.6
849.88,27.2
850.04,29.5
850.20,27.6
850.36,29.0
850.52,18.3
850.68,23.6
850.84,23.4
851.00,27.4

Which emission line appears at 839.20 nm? Mg II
